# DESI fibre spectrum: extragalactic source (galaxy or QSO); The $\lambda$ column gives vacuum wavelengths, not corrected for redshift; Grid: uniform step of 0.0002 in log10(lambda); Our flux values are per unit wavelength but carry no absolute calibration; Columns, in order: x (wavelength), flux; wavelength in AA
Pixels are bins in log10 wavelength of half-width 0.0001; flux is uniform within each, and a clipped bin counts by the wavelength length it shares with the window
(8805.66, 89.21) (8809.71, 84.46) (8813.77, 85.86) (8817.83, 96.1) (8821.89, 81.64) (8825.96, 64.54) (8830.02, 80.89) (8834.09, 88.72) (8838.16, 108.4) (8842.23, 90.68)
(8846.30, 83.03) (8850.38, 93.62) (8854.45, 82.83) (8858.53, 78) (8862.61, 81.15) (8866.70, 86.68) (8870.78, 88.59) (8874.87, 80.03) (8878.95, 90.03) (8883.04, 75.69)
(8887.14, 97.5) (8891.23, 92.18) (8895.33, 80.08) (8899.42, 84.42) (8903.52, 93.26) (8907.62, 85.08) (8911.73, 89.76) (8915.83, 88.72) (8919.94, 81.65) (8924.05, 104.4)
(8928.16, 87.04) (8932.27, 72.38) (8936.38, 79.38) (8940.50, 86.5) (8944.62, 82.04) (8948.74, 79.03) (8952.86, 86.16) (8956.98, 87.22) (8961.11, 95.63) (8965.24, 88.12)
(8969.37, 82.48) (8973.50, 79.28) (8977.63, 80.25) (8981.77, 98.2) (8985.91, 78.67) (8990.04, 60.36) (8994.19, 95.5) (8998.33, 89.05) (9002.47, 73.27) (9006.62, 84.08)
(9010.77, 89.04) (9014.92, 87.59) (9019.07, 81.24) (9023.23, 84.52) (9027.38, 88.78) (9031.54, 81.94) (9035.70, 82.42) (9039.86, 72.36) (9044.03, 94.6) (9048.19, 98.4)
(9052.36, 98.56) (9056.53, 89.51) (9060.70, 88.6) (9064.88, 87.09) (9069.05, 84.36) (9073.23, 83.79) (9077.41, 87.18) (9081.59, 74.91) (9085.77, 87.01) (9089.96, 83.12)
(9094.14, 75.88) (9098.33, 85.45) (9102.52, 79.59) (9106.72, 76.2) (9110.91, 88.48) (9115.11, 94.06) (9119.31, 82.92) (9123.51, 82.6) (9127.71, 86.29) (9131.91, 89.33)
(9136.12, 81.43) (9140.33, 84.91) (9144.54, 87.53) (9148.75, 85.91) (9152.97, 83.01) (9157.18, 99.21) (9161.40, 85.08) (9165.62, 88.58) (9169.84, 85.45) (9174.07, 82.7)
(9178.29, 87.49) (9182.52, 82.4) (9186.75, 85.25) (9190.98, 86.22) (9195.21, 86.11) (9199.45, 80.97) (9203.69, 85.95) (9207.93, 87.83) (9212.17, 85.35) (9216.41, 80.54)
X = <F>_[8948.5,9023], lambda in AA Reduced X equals 84.3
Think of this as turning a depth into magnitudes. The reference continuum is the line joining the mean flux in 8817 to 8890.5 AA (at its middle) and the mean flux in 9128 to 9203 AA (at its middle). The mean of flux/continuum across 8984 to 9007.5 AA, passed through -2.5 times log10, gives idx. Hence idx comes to 0.08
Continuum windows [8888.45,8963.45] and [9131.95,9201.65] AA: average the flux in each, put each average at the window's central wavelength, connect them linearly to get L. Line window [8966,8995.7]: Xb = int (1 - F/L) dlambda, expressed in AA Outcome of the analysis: 1.5 AA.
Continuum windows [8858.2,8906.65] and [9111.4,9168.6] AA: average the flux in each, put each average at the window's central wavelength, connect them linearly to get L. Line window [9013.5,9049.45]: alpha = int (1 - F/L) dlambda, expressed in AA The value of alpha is 0.5 AA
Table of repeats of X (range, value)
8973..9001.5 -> 82.9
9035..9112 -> 85.1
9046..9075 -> 90.1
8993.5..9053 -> 86.3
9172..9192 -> 84.8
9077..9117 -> 83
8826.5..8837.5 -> 85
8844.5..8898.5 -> 85.3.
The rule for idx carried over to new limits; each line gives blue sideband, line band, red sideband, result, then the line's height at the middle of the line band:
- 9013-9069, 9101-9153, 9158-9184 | 0.02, 86.4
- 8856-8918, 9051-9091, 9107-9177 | 0.00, 86.3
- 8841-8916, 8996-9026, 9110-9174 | 0.03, 86.6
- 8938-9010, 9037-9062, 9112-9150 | -0.06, 85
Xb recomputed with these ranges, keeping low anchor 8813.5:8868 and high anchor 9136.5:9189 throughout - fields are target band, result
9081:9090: 0.4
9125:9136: 0.0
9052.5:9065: -0.6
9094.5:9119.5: 0.6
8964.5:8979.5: 0.7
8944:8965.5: -0.1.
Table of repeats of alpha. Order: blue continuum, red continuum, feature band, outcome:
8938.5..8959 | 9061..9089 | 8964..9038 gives 0.63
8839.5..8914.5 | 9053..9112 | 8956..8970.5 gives -0.58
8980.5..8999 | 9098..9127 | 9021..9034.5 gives -0.20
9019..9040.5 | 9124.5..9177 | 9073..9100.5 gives 0.67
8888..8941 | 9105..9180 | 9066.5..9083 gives 0.65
